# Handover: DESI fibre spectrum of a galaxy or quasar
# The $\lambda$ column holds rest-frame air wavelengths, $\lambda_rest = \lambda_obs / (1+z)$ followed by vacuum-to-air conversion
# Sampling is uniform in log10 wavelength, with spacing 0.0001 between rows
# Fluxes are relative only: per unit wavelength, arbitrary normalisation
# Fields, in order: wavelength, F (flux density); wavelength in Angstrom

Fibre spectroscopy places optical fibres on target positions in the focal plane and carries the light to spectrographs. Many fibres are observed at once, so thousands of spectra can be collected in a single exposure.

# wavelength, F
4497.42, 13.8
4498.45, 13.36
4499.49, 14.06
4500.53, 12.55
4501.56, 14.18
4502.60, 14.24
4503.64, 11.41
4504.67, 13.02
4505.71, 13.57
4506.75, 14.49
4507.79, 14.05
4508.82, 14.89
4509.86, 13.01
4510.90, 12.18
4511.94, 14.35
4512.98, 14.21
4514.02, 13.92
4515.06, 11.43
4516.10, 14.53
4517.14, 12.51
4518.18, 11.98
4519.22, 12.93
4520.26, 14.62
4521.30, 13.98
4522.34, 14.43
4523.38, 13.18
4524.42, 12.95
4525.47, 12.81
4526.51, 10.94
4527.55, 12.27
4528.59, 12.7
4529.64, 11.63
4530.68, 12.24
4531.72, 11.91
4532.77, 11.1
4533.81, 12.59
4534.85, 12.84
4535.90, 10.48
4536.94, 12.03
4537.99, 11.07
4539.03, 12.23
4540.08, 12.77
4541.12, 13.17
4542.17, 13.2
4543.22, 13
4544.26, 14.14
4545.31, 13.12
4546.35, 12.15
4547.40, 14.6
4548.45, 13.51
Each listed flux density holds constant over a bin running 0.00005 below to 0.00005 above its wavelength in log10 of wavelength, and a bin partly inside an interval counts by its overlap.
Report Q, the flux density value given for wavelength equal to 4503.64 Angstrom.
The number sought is 11.41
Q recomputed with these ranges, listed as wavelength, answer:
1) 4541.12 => 13.17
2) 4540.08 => 12.77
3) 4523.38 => 13.18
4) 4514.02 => 13.92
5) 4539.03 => 12.23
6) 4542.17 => 13.2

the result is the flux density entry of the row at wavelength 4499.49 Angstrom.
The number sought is 14.06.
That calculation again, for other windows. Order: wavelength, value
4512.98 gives 14.21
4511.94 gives 14.35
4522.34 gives 14.43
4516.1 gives 14.53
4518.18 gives 11.98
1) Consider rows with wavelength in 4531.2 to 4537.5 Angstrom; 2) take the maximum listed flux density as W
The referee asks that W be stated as 12.84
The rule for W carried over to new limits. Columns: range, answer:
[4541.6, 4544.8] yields 14.14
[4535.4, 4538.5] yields 12.03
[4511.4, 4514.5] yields 14.35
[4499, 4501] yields 14.06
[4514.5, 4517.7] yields 14.53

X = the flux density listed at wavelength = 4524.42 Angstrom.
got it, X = 12.95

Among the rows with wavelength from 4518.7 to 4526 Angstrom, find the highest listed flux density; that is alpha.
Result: 14.62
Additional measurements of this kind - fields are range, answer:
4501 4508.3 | 14.49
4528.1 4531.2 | 12.7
